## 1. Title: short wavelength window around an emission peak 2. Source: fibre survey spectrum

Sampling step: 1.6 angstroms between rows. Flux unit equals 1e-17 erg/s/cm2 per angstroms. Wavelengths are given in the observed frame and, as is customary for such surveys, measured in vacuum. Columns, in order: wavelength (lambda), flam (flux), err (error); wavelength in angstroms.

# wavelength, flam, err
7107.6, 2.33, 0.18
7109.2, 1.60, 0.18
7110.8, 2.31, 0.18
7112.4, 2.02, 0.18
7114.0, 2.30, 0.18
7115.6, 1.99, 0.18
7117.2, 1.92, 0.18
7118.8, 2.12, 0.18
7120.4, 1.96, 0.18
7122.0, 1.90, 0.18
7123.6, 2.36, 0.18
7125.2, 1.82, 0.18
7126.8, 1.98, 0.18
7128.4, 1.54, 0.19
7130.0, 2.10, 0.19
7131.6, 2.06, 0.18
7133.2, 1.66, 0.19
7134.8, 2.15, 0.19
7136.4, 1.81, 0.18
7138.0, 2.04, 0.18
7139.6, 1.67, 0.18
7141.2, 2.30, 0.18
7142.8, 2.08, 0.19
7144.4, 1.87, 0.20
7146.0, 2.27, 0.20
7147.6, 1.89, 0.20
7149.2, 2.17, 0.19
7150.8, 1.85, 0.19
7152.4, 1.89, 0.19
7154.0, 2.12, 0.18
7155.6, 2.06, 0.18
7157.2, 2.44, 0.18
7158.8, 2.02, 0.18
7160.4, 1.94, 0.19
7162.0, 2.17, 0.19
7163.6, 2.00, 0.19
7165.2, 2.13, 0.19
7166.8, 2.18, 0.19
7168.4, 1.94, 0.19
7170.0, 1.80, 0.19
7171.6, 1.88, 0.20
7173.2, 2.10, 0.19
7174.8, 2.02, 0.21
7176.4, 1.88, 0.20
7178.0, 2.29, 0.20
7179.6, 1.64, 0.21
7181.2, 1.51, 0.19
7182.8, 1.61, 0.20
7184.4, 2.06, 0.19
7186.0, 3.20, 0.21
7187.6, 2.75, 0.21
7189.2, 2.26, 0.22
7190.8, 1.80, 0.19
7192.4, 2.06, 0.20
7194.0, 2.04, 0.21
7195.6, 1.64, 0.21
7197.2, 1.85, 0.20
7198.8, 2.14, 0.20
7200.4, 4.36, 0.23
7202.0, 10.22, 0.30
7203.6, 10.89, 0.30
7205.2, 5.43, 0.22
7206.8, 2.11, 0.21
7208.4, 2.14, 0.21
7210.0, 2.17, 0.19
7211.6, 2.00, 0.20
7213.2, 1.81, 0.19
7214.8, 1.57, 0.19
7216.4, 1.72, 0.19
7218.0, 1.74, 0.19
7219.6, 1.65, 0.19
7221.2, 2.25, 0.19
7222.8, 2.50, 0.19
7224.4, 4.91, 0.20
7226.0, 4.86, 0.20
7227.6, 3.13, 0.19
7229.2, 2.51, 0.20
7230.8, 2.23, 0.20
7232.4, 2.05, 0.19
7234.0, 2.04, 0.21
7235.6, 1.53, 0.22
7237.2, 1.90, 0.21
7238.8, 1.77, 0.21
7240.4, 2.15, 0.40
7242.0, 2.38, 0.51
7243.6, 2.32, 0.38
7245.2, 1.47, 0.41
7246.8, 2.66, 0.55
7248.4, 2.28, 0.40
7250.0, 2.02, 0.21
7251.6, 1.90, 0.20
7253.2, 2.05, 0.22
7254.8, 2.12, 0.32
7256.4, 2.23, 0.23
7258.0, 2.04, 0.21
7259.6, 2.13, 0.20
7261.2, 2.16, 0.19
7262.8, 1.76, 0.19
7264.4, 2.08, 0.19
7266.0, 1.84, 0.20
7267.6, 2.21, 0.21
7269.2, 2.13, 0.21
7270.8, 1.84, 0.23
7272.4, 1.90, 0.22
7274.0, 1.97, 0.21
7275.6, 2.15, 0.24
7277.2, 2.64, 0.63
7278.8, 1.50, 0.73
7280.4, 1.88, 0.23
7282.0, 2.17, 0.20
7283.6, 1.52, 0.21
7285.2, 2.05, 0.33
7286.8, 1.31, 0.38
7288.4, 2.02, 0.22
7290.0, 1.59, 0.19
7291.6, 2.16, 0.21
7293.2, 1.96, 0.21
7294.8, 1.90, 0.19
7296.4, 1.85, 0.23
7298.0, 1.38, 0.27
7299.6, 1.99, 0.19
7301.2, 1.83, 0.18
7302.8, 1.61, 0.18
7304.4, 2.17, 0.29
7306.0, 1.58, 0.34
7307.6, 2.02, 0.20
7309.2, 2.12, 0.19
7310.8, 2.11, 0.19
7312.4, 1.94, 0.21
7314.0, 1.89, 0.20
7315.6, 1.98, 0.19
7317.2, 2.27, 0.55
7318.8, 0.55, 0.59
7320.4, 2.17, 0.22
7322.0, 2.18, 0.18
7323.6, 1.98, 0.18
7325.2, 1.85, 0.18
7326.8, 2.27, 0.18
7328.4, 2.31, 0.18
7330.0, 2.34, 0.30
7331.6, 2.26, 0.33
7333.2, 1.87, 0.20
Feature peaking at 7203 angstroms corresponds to H-alpha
